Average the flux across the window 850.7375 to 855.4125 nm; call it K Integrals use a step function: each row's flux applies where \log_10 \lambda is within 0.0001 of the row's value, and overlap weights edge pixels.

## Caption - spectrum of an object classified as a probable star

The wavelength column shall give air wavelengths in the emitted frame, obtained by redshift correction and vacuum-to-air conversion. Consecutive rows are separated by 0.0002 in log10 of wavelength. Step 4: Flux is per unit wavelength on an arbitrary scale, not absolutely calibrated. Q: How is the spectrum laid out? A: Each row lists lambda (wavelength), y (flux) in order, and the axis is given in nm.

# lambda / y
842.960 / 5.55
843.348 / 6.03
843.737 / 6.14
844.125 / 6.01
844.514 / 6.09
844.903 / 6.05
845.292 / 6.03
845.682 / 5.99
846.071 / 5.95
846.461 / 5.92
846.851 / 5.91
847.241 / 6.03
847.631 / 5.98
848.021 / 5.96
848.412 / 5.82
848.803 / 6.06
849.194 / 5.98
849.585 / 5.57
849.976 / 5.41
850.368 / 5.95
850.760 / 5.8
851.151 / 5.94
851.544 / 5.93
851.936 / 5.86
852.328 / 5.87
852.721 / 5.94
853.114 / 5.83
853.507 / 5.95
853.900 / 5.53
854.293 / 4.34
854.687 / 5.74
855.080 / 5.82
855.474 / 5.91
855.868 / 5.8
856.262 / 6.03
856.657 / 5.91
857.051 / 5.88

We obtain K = 5.72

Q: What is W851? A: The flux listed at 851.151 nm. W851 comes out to 5.94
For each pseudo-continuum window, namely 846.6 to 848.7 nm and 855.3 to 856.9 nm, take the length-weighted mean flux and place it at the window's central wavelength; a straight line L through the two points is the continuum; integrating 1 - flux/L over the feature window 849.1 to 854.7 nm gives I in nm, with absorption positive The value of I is 0.21 nm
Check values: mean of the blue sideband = 5.94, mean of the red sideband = 5.91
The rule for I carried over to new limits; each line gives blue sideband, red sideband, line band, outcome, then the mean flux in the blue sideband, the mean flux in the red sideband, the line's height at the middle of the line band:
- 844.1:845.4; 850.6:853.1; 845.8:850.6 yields 0.07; 6.05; 5.89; 5.97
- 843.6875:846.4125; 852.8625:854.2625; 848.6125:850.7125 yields 0.00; 6.03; 5.61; 5.8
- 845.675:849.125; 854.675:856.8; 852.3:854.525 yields 0.13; 5.96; 5.88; 5.9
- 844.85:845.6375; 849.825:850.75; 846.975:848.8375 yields -0.03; 6.03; 5.71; 5.86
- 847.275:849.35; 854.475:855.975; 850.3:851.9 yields 0.00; 5.97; 5.8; 5.9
